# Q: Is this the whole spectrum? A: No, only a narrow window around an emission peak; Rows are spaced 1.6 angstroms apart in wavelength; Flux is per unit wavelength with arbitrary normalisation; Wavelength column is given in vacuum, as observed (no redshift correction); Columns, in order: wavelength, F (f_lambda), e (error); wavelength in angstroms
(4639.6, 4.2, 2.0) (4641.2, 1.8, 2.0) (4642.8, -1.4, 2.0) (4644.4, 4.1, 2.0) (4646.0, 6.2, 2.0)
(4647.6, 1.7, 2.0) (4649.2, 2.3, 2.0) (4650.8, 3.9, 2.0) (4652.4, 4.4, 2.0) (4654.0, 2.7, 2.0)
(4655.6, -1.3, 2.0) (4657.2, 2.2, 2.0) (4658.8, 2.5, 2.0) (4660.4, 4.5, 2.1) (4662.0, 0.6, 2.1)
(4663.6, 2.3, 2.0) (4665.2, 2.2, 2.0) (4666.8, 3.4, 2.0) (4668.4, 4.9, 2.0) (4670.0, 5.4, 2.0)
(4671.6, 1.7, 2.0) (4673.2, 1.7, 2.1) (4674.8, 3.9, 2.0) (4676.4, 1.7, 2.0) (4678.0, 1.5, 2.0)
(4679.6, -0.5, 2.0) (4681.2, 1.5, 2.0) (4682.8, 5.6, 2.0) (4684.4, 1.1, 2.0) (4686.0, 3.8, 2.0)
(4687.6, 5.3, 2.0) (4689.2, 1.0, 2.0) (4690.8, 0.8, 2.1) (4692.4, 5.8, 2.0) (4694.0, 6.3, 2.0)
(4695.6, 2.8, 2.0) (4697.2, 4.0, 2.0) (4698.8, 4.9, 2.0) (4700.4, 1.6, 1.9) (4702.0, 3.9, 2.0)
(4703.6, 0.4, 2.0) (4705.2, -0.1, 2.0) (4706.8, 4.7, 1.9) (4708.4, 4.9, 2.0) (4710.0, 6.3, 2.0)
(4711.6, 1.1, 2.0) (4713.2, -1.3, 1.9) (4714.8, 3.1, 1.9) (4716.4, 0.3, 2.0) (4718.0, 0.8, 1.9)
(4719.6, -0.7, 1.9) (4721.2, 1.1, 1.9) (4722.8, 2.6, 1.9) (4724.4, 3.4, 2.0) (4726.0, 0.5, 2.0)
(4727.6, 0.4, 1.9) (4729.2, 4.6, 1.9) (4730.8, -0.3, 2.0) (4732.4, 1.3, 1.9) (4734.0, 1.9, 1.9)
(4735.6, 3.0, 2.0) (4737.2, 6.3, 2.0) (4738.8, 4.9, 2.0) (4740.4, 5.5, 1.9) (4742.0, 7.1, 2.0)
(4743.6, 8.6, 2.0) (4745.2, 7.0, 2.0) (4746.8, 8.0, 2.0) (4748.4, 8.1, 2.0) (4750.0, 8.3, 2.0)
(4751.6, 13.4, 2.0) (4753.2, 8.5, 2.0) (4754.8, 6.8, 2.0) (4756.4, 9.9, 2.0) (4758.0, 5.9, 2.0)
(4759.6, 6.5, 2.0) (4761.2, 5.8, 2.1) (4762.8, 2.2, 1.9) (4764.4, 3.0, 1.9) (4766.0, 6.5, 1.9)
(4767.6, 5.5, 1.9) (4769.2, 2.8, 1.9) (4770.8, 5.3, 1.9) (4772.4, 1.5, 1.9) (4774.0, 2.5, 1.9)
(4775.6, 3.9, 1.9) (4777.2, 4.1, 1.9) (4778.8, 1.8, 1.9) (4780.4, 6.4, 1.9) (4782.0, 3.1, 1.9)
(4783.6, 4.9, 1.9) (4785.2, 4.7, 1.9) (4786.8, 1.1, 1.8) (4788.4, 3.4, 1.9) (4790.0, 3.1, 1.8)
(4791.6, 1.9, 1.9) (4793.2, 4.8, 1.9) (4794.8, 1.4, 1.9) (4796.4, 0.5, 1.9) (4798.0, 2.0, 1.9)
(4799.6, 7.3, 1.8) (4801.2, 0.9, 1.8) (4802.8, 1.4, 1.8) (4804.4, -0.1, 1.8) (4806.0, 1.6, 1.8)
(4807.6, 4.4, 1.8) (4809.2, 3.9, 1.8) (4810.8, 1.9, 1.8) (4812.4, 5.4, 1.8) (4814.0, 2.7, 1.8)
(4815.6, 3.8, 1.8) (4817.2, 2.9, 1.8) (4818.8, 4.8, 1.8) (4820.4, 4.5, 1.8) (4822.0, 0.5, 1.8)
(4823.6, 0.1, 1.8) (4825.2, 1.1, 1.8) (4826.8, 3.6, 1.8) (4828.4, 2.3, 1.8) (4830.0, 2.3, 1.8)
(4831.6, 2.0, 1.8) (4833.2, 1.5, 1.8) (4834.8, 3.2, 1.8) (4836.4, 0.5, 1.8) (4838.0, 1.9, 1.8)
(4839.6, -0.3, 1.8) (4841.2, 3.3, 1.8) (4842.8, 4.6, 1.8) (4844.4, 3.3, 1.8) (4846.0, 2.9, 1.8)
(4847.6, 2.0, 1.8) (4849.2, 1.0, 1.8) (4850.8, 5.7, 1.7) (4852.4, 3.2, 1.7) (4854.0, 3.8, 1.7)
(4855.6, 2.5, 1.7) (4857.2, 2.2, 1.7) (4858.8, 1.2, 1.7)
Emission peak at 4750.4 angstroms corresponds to C IV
